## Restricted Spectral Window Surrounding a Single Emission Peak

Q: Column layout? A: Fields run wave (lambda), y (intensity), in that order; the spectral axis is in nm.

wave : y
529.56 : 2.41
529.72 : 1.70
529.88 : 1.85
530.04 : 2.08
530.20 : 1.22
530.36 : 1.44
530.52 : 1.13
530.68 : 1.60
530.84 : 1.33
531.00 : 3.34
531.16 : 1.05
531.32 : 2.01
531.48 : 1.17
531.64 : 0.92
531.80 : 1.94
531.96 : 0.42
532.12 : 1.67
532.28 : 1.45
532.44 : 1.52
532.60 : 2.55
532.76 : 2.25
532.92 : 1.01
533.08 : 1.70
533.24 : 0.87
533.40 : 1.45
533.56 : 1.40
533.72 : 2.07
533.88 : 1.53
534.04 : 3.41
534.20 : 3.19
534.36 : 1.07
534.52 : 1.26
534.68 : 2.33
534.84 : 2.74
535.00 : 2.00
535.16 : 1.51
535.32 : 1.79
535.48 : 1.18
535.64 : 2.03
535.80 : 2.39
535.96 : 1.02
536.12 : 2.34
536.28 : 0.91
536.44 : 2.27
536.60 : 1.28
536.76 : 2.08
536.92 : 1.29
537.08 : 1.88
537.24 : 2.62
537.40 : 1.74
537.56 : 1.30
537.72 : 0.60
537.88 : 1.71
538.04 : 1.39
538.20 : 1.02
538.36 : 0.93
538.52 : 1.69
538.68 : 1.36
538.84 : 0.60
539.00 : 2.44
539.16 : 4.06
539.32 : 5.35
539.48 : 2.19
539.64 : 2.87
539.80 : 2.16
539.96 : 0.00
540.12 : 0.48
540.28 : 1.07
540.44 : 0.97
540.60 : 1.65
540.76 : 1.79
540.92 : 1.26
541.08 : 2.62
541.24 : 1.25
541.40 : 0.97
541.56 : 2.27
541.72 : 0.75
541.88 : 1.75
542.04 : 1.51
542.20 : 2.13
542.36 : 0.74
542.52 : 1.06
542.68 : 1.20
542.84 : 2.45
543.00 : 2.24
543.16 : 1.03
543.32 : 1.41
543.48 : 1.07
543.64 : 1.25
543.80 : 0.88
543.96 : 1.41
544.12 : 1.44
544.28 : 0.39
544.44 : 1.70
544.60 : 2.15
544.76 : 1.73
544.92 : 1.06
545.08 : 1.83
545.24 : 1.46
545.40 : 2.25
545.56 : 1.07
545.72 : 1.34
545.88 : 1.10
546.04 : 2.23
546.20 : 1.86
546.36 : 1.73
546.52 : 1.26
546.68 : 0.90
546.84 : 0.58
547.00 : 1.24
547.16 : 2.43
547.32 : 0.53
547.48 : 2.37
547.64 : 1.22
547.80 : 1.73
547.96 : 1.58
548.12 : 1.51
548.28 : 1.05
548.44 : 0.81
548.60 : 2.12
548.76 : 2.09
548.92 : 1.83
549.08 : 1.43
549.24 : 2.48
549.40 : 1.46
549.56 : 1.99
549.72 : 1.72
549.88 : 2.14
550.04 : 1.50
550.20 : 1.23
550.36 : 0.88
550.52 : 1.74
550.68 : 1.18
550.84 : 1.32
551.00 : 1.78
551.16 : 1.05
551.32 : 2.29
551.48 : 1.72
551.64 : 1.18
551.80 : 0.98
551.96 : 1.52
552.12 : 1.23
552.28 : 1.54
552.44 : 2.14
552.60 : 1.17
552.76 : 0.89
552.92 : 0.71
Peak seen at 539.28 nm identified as [O III]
